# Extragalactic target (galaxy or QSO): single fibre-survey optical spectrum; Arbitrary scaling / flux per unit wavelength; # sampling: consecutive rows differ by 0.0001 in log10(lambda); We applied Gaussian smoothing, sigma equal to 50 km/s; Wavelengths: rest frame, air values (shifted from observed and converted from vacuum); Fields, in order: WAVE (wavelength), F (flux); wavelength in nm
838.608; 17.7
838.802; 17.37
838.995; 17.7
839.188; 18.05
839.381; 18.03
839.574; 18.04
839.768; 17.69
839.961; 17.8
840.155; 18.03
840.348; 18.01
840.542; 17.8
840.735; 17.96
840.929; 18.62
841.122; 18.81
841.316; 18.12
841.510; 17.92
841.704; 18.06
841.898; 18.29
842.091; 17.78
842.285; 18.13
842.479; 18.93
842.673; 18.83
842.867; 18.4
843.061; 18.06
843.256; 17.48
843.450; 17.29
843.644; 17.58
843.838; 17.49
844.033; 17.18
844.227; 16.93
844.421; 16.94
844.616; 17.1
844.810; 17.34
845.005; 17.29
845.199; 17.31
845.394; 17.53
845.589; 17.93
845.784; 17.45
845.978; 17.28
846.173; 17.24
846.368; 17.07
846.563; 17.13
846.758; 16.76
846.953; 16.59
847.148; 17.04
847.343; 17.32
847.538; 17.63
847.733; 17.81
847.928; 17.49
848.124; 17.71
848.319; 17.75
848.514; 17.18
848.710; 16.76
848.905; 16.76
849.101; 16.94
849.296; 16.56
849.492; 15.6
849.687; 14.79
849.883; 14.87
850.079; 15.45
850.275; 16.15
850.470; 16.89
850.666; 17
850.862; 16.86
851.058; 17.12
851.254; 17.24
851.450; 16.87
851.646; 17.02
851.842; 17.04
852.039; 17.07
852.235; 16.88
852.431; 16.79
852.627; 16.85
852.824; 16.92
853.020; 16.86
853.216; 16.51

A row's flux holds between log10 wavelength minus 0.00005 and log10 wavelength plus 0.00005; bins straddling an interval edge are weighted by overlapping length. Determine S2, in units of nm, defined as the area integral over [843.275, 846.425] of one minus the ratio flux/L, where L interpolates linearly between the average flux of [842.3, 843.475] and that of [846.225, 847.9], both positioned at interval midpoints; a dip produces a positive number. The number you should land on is 0.07 nm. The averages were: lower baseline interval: 18.2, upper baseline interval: 17.2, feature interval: 17.3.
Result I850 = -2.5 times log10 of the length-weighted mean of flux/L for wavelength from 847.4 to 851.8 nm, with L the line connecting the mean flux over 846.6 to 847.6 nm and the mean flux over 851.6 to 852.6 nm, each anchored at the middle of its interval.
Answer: 0.02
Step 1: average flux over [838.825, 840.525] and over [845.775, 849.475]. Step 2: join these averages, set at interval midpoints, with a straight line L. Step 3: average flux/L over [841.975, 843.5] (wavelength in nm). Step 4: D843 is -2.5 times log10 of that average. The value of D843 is -0.03 mag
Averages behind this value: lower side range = 17.9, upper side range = 17.1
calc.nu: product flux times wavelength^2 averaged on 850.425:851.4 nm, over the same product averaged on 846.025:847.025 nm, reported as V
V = 1.01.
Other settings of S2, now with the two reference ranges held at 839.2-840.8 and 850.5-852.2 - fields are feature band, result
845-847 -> 0.02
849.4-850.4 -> 0.10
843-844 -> 0.01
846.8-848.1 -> 0.00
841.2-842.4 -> -0.02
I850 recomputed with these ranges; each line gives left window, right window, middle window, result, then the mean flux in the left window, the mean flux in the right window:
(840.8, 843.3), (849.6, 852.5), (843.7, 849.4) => 0.01 mag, 18.3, 16.5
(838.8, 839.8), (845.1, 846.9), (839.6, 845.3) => -0.01 mag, 17.9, 17.3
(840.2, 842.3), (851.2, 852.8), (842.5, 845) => 0.02 mag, 18.1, 17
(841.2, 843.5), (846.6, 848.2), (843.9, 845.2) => 0.04 mag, 18.1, 17.3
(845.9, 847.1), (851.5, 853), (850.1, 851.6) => 0.01 mag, 17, 16.9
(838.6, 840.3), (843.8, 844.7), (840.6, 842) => -0.04 mag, 17.8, 17.1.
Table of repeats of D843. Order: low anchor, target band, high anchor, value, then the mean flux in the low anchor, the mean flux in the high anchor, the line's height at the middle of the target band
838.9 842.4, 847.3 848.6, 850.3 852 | -0.02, 18.1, 17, 17.3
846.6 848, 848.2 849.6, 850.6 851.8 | 0.02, 17.2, 17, 17.1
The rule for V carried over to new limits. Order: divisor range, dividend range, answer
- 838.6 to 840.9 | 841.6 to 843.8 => 1.02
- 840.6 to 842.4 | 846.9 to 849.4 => 0.96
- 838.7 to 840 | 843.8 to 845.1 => 0.98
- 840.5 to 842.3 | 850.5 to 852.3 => 0.96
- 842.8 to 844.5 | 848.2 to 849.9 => 0.95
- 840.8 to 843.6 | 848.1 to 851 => 0.92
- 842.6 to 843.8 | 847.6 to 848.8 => 0.99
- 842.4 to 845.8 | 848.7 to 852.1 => 0.95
